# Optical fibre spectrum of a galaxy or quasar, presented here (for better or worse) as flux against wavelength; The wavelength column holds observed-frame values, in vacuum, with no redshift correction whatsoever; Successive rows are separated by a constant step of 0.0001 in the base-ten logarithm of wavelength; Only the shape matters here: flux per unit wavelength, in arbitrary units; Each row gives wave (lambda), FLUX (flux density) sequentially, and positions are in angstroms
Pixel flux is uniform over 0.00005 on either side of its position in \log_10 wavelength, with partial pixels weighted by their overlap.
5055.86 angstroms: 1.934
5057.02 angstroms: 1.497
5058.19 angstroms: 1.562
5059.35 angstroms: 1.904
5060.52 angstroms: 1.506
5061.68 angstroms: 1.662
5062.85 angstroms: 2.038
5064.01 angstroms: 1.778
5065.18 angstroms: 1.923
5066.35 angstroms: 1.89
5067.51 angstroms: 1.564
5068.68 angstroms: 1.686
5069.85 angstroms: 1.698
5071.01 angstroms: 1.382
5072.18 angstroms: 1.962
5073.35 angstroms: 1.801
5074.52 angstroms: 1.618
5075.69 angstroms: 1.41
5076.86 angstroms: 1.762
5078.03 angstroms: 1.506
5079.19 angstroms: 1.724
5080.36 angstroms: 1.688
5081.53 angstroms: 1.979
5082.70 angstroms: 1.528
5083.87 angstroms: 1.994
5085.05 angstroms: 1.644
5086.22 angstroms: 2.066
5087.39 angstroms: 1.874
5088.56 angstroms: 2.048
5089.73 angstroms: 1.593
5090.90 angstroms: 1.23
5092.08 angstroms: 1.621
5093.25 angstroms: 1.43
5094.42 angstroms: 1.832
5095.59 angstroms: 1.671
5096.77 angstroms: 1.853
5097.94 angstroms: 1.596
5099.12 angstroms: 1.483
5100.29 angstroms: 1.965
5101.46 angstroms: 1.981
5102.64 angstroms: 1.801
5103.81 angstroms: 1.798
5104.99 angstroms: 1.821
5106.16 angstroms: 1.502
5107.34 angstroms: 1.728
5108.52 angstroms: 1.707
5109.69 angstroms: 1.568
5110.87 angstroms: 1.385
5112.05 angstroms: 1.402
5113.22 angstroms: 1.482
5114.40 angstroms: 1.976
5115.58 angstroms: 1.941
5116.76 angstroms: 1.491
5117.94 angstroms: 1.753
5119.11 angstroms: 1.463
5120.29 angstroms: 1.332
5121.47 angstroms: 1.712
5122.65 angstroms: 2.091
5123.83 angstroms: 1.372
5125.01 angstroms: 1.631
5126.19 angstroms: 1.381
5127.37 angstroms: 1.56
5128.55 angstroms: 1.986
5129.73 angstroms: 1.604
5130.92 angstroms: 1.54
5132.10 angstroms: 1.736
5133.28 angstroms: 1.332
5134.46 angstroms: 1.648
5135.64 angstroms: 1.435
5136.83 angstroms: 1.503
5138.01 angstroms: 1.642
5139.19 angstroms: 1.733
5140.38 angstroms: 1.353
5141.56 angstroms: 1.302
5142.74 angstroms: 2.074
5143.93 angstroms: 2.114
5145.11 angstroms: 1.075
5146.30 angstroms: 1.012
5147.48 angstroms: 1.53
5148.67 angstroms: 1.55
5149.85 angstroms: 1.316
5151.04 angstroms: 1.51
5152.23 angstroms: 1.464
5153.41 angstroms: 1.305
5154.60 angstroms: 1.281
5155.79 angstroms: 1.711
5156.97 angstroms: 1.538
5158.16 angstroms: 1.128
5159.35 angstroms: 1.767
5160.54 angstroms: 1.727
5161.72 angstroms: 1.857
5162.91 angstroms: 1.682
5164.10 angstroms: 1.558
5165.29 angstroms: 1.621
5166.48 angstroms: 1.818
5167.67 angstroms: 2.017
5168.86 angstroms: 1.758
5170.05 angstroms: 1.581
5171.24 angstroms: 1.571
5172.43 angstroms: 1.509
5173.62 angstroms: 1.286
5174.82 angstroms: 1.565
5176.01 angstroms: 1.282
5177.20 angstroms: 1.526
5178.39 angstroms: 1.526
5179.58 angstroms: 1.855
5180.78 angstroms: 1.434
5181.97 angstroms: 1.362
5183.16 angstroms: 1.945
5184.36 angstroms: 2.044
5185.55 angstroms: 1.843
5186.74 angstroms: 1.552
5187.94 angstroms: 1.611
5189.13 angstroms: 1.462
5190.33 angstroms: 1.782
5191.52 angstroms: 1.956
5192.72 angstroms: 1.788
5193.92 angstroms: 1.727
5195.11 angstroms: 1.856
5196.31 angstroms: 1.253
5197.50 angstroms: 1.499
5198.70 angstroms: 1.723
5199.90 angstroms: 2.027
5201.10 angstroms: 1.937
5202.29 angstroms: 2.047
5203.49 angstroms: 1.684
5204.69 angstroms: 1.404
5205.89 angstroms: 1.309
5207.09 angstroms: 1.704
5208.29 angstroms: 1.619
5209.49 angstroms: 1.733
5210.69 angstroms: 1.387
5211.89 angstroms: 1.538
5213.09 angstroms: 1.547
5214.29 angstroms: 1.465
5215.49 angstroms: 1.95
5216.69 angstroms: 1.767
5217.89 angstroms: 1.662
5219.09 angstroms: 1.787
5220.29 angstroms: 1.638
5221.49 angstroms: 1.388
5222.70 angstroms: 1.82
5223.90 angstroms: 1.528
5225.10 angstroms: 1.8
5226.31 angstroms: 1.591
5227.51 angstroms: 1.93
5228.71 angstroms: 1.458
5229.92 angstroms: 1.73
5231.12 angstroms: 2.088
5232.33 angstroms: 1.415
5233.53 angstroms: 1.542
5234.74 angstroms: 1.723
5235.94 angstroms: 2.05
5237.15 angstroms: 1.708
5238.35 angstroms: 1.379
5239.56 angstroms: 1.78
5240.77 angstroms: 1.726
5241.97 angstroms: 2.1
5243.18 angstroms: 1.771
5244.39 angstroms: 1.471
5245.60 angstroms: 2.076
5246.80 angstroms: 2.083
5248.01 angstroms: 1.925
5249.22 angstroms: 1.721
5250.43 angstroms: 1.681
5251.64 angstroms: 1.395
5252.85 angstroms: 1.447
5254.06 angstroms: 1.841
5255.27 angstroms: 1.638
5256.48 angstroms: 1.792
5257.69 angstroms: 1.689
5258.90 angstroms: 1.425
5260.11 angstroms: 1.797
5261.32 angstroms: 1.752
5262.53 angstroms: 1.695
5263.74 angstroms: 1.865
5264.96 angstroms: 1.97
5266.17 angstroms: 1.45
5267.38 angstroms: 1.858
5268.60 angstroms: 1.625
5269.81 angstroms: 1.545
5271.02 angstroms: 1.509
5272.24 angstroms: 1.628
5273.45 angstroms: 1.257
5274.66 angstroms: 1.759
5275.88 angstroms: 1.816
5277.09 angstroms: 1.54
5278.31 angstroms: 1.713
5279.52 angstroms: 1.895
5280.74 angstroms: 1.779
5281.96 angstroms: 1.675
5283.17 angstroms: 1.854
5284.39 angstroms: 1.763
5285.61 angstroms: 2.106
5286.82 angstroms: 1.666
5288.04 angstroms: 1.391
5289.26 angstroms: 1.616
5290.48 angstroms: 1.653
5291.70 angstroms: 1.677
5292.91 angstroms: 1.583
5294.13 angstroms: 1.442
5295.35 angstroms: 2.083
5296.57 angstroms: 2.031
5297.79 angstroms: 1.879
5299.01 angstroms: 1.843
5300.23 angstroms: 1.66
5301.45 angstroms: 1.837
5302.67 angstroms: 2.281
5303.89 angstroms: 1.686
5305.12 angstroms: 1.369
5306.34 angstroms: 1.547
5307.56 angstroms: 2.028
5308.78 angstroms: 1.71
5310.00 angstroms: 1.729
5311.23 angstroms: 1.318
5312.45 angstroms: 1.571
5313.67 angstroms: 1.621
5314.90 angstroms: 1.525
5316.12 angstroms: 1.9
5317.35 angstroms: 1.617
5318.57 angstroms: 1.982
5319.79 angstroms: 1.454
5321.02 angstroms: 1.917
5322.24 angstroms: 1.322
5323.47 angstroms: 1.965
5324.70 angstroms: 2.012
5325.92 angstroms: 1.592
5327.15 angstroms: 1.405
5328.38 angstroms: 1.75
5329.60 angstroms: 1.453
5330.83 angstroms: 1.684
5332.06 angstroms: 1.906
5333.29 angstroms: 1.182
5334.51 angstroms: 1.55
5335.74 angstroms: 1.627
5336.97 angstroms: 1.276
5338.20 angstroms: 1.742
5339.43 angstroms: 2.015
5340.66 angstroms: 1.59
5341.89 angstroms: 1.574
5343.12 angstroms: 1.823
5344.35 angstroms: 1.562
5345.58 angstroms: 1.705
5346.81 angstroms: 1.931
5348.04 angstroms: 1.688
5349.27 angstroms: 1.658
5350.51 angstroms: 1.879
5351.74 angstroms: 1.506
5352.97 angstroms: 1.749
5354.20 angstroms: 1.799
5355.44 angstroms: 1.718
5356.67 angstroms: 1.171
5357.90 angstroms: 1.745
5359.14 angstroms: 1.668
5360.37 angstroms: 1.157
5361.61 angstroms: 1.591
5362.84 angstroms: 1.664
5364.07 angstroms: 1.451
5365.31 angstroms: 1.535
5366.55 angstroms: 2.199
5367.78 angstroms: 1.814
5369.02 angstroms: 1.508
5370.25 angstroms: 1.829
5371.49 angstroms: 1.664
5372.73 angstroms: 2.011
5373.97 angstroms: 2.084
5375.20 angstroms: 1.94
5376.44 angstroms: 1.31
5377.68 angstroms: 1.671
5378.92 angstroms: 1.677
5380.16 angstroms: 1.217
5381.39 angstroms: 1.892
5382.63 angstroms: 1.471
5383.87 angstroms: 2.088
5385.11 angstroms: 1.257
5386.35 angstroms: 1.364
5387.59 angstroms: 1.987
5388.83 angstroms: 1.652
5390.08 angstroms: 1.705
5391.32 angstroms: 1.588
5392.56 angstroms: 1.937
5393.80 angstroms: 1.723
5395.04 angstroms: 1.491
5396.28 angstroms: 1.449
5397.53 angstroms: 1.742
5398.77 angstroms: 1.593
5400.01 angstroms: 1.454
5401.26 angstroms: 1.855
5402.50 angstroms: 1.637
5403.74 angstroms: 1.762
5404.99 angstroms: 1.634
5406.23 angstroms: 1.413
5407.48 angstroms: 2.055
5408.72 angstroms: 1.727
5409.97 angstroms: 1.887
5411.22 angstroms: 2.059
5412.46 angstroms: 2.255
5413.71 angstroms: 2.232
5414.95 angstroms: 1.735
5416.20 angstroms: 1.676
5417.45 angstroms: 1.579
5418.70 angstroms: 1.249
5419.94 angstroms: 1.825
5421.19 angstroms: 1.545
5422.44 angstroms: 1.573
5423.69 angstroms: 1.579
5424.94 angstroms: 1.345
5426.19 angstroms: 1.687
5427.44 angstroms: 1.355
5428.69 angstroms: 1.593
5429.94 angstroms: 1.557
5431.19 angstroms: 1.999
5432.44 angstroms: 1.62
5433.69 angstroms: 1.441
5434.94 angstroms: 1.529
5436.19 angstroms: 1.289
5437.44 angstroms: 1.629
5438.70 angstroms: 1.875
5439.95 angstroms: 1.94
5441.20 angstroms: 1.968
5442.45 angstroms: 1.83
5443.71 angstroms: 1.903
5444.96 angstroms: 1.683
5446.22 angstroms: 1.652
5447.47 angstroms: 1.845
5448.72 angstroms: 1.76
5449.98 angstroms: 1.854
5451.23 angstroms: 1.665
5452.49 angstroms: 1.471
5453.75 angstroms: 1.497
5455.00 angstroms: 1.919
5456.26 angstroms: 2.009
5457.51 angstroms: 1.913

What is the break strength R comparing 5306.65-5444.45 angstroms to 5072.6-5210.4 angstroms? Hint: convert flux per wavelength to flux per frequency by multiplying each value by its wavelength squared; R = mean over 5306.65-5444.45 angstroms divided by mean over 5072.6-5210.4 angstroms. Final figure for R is 1.1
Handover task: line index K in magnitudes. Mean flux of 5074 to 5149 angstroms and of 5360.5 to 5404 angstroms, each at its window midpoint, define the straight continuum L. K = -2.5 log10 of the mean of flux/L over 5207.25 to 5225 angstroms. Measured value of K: 0.01 mag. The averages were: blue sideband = 1.64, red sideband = 1.67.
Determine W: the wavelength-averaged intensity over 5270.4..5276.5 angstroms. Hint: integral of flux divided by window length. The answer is 1.59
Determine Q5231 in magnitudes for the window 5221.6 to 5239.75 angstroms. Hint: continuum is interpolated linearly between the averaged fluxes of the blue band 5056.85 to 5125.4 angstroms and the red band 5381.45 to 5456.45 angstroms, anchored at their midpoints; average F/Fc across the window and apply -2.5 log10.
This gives 0.00 mag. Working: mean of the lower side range 1.69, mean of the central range 1.69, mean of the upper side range 1.69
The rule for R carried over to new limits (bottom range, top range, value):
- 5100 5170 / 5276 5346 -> 1.13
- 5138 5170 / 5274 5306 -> 1.17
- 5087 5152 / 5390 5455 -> 1.17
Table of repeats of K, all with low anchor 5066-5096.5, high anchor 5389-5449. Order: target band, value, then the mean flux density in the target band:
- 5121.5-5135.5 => 0.05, 1.62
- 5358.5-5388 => 0.02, 1.67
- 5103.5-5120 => 0.04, 1.64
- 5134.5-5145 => 0.05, 1.62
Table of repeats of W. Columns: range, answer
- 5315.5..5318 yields 1.76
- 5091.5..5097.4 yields 1.68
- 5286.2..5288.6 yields 1.54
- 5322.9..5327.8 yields 1.74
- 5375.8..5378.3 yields 1.49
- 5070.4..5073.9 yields 1.72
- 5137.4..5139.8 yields 1.68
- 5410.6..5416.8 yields 1.99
